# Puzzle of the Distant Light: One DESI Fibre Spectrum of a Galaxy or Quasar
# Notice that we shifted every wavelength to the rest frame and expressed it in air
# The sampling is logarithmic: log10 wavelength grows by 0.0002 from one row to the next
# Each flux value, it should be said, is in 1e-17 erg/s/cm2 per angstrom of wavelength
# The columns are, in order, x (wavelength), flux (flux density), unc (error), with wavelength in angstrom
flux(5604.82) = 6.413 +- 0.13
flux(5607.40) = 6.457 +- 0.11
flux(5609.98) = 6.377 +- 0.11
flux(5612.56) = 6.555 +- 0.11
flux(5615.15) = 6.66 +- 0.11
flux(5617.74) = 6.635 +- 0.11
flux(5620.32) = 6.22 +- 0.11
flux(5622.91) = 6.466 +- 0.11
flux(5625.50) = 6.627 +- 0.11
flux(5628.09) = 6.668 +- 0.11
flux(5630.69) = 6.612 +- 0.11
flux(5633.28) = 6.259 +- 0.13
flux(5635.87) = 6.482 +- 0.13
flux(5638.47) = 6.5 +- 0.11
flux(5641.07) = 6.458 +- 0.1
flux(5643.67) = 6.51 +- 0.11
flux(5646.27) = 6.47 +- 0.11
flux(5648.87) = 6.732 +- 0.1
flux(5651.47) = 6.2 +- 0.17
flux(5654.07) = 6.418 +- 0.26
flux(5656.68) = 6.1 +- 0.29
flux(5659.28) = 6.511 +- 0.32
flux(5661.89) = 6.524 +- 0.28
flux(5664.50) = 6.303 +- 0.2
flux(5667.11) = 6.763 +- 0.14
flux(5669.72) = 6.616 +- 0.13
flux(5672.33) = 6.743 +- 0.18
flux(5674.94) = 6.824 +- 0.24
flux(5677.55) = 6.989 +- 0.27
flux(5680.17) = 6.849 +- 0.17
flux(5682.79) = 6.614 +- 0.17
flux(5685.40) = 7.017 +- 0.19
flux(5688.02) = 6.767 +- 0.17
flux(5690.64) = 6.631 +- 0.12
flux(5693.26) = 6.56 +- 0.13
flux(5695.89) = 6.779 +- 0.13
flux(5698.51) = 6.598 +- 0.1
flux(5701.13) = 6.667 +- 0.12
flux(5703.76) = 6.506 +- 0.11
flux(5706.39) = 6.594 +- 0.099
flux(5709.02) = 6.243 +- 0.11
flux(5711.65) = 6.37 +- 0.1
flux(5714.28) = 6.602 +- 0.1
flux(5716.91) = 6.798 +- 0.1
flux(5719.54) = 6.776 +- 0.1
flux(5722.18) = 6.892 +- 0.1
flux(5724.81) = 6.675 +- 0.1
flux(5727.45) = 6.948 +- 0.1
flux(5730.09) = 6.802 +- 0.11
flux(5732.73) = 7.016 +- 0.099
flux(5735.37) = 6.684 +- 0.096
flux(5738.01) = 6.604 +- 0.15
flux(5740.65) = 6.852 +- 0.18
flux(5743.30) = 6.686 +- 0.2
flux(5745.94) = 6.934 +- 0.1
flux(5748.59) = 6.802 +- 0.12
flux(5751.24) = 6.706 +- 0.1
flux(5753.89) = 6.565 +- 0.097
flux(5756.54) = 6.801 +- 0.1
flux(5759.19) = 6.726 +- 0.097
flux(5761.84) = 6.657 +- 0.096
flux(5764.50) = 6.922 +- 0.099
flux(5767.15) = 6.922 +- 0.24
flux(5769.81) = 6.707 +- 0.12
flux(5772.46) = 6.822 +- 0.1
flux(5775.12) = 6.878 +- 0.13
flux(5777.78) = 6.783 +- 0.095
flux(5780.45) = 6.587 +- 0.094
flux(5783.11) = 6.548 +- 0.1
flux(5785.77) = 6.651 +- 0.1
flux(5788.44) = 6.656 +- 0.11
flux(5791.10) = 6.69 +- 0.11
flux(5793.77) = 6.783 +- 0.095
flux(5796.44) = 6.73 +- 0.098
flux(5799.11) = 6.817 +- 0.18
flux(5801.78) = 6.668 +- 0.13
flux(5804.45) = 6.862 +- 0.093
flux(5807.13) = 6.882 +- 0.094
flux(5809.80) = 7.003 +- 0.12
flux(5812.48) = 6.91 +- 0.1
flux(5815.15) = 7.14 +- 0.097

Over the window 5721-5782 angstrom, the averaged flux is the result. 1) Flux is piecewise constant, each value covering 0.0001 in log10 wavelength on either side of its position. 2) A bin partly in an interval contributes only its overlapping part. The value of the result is 6.78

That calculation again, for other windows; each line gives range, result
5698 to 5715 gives 6.5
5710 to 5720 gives 6.62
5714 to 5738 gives 6.8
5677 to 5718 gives 6.65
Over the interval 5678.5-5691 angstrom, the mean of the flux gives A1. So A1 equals 6.79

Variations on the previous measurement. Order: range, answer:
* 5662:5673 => 6.59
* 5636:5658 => 6.43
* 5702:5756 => 6.7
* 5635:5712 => 6.58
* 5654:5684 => 6.61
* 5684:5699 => 6.73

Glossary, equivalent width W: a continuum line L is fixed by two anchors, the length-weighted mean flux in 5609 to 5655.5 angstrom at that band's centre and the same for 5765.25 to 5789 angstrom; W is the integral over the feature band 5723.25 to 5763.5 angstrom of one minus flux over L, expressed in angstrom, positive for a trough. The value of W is -0.5 angstrom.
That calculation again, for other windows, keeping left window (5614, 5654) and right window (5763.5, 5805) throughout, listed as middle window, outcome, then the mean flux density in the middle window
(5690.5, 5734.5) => -0.31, 6.67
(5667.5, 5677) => -0.28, 6.76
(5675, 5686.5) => -0.50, 6.86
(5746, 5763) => -0.07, 6.73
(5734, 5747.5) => -0.16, 6.75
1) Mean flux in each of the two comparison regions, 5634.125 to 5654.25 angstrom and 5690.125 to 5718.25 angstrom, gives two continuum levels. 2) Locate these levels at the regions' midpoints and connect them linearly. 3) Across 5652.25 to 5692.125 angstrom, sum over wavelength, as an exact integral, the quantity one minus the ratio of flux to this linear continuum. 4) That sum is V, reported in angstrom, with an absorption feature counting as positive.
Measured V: -0.7 angstrom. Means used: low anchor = 6.47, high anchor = 6.58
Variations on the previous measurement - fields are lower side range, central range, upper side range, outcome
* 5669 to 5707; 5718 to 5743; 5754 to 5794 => -0.27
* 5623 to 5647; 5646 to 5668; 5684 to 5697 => 0.54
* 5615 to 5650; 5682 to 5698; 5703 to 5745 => -0.23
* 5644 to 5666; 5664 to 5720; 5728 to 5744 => -0.72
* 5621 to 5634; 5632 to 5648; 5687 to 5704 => 0.22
